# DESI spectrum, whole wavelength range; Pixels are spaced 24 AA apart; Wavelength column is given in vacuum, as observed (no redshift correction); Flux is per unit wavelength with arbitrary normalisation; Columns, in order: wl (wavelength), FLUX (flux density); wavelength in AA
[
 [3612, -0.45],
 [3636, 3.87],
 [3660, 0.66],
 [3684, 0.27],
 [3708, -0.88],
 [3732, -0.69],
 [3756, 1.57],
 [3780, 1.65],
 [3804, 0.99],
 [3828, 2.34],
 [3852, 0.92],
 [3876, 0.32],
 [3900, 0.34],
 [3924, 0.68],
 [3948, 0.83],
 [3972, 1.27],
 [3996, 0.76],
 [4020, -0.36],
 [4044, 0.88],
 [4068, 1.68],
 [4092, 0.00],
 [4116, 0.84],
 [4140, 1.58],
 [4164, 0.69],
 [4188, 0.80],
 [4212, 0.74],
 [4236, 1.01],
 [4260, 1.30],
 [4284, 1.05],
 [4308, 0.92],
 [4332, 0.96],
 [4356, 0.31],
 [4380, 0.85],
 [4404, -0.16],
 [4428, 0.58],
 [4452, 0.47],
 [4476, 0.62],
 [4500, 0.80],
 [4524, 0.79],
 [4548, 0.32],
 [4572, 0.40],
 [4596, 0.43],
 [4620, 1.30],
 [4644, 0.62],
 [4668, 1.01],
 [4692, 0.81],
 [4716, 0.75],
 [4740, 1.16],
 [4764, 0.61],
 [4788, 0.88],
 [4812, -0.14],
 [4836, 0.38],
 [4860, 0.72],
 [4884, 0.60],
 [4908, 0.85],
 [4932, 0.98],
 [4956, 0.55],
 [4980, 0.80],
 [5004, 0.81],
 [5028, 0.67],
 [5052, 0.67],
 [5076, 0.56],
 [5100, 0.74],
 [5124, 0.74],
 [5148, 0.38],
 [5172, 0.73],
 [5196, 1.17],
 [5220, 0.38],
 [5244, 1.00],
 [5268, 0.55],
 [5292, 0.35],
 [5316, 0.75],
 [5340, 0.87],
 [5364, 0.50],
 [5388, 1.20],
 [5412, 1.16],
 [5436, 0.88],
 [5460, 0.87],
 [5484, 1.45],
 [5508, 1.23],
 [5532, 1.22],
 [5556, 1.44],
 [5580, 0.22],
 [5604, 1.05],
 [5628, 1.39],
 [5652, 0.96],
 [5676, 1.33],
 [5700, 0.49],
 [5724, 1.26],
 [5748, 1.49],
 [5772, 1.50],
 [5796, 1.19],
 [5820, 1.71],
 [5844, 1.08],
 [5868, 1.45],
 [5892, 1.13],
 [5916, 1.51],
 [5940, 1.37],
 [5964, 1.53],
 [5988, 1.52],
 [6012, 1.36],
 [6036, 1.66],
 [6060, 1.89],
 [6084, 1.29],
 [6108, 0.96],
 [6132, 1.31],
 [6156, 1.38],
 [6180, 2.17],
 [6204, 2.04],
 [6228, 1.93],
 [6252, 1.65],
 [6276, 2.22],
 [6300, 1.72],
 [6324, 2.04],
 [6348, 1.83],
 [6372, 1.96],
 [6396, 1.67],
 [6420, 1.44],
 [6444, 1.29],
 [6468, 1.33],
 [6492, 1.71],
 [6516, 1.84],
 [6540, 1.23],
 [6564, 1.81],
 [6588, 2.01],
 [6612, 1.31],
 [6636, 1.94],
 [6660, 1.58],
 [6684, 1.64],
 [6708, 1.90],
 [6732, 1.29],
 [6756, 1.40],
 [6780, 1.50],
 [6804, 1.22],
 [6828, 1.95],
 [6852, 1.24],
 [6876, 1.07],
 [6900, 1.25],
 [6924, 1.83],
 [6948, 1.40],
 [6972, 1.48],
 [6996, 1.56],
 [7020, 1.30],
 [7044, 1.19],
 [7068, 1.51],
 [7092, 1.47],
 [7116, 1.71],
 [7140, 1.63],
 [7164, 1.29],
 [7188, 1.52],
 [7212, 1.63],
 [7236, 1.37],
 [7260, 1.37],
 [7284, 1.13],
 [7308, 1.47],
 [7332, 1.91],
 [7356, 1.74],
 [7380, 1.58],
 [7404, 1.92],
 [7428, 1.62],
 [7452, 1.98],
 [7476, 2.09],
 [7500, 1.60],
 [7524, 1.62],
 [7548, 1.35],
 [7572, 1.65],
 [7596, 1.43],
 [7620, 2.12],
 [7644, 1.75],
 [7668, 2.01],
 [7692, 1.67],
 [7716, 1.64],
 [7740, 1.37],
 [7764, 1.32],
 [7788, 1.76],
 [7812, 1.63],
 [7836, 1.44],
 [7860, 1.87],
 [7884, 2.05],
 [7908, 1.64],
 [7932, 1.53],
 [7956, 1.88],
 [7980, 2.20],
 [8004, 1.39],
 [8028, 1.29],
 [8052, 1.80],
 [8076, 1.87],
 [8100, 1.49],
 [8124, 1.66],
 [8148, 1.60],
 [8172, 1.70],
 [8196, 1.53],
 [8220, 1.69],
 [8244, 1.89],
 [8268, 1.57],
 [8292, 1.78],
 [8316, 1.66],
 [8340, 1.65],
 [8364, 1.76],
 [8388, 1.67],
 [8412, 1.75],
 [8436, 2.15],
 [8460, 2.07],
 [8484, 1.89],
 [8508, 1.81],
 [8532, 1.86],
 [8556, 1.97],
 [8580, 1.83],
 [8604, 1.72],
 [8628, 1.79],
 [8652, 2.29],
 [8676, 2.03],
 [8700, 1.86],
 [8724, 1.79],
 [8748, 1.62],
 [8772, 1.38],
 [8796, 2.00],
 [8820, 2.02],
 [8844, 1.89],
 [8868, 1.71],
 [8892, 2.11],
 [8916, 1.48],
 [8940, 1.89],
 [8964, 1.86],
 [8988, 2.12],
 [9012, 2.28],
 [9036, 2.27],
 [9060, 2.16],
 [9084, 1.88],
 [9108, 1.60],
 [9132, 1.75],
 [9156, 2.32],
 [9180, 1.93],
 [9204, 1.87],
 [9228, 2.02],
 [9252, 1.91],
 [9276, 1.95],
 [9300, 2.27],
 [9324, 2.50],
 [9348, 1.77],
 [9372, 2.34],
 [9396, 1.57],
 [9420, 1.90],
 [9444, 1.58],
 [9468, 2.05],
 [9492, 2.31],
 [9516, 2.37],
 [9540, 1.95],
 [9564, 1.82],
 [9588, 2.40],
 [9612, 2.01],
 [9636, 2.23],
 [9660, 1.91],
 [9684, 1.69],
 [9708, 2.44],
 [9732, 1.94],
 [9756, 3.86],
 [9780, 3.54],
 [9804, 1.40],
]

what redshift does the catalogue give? 0.49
